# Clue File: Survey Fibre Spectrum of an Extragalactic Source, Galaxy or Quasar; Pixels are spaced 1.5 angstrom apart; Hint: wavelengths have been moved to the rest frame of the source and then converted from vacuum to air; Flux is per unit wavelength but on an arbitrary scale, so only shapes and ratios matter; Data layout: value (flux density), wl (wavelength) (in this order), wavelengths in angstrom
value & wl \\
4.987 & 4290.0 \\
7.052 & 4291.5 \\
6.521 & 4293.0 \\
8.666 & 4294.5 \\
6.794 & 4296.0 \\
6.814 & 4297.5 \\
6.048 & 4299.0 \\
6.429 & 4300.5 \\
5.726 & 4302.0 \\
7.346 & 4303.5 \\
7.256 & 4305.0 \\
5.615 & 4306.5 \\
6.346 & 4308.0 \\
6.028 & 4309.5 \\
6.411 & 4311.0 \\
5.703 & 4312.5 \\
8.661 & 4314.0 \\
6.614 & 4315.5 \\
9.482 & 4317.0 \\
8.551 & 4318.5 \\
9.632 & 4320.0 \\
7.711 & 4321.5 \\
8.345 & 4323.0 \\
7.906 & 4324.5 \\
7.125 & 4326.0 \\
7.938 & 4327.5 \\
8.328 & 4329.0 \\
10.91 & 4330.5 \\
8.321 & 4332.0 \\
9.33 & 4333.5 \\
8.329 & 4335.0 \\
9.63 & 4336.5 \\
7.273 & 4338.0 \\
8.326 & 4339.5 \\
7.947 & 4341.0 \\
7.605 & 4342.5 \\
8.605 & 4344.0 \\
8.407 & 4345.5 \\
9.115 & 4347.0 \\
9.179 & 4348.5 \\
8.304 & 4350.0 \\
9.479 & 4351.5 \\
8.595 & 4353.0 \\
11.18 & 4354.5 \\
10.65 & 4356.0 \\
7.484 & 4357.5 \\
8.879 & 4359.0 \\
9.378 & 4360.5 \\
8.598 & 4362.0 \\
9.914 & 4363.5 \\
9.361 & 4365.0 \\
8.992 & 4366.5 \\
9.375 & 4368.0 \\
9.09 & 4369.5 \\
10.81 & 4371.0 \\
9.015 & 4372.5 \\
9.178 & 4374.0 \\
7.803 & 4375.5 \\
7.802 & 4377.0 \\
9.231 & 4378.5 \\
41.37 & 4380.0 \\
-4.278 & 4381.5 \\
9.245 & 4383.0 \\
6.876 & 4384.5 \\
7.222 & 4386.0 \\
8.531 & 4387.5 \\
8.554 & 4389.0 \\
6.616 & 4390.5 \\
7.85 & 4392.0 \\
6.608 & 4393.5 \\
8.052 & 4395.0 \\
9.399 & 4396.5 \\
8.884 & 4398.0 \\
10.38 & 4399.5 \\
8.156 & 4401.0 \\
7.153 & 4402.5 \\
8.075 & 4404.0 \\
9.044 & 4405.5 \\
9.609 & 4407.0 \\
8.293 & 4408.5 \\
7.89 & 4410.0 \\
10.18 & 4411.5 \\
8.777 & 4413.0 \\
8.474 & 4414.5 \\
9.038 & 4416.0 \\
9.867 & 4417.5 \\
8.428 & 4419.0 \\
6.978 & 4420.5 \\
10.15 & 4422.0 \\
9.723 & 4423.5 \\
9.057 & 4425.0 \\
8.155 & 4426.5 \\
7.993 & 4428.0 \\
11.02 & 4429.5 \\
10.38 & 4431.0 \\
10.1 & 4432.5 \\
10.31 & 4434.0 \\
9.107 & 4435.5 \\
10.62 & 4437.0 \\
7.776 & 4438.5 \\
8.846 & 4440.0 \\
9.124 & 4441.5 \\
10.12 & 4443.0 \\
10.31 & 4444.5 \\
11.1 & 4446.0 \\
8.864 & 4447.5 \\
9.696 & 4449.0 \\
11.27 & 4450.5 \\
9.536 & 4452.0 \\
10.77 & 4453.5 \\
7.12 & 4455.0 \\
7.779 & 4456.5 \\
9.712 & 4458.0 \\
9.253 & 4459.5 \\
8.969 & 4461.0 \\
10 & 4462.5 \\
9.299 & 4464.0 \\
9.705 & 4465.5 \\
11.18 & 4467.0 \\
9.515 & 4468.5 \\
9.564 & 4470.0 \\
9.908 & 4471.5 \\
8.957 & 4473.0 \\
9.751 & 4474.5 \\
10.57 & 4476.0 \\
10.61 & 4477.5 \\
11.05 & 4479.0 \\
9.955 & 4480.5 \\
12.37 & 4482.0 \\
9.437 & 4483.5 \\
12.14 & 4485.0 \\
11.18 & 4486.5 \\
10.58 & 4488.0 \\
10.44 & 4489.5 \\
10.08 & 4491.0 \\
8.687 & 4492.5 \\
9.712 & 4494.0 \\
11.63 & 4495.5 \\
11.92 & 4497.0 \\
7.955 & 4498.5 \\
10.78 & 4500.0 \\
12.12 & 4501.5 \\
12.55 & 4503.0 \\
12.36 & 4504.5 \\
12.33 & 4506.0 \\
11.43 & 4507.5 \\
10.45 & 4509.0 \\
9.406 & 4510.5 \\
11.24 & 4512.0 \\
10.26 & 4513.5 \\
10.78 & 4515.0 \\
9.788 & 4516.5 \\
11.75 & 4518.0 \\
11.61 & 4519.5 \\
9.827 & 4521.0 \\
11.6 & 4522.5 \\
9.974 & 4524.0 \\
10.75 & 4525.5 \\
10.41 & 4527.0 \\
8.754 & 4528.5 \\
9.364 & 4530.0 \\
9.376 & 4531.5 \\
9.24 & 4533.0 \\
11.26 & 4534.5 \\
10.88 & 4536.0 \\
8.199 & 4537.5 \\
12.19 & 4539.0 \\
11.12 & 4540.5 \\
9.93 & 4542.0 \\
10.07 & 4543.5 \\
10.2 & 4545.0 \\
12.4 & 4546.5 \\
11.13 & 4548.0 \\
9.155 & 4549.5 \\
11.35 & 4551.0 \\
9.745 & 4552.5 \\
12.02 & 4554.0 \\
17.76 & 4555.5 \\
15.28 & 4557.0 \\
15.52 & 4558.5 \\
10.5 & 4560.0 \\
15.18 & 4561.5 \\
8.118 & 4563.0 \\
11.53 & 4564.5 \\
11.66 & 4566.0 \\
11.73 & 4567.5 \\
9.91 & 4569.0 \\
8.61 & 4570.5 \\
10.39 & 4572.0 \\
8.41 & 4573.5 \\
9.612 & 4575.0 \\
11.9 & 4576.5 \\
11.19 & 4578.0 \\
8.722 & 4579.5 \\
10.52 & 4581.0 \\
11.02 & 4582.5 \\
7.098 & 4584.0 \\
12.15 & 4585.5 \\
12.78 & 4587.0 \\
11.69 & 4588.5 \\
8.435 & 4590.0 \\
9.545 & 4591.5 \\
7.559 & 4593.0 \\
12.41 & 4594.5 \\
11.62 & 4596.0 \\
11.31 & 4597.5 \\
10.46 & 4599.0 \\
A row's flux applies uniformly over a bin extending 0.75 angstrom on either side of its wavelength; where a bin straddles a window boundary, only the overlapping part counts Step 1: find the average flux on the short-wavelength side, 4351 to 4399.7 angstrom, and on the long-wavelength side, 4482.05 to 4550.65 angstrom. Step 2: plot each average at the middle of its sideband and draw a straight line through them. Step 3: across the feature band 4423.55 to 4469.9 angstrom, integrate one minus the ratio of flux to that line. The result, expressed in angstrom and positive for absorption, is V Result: 2.1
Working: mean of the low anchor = 9.39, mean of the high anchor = 10.6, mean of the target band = 9.56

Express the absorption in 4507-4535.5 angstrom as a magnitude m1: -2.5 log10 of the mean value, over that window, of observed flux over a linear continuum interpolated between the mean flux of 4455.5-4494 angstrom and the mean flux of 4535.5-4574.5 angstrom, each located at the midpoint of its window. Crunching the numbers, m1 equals 0.04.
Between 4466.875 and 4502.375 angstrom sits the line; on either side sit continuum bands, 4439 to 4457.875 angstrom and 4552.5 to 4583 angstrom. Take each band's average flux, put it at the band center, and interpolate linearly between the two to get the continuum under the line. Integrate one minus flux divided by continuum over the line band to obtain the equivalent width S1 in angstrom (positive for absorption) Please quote -1.1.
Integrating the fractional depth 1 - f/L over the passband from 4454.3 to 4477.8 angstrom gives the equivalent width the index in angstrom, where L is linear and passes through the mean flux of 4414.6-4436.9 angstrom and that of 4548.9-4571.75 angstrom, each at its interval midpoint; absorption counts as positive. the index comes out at 1.4 angstrom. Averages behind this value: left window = 9.32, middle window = 9.48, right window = 11.9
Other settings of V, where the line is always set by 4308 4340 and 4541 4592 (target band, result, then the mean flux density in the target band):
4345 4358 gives -1.2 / 9.2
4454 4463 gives 0.8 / 8.83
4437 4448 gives 0.0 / 9.54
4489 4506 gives -1.0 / 10.8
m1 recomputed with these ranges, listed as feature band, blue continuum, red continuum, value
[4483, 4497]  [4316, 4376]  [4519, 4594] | -0.04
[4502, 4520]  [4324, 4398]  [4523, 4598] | -0.08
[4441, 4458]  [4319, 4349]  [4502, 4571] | 0.04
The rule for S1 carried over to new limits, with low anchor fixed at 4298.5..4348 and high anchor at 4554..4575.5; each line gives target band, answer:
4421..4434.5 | -0.1 angstrom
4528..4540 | 1.4 angstrom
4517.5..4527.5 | 0.2 angstrom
